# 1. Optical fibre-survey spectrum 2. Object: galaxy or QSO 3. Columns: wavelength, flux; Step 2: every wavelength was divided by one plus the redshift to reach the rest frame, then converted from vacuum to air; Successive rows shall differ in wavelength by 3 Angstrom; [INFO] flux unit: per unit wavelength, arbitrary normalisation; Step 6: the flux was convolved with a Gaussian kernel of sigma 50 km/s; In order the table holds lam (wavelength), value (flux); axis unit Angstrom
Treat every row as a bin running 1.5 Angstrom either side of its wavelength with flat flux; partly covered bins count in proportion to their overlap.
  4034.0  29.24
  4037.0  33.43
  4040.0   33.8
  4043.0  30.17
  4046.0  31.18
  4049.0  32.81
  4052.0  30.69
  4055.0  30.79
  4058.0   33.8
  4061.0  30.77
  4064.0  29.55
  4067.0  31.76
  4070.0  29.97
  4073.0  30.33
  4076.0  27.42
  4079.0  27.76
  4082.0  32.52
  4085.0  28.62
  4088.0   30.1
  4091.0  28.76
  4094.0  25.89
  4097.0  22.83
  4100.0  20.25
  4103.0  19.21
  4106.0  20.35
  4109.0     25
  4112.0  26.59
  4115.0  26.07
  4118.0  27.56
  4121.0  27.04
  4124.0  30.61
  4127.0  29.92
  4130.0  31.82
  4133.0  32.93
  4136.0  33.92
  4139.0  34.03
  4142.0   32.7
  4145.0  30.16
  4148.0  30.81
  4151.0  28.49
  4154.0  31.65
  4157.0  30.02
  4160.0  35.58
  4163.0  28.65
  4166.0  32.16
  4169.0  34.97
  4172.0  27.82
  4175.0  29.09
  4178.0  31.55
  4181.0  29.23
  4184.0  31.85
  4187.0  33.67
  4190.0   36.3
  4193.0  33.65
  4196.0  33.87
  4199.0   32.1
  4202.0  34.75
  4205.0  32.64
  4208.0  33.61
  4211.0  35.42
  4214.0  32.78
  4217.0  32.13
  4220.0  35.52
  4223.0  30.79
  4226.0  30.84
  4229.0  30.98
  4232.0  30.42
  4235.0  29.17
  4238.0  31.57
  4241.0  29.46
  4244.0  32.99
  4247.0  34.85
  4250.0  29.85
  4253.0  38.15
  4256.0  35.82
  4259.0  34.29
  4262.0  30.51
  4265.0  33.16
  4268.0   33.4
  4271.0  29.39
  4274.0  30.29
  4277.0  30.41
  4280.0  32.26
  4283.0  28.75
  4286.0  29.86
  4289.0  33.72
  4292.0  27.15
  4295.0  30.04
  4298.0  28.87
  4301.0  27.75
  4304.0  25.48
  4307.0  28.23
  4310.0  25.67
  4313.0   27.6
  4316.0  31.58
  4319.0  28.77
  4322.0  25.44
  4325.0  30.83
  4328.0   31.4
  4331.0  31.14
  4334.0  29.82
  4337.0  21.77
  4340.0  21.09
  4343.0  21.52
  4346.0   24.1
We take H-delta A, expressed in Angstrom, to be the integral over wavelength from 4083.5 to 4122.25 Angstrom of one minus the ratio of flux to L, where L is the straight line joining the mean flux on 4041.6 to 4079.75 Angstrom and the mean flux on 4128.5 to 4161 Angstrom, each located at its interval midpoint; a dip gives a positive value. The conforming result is 7.47 Angstrom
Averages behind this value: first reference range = 30.6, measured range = 25.2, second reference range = 32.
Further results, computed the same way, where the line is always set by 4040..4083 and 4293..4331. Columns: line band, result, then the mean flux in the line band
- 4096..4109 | 3.99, 21.1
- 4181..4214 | -4.43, 33.5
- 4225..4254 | -2.52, 31.7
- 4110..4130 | 1.37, 28.2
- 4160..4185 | -0.96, 30.9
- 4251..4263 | -2.32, 34.7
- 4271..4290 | -1.22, 30.7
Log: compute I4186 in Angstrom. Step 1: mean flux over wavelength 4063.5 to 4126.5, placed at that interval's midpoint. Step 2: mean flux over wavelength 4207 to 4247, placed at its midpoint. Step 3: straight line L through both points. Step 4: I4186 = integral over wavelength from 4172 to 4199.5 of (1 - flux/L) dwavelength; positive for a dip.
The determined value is -1.46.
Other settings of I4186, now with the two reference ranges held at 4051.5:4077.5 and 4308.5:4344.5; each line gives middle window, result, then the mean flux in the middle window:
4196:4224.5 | -4.6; 33.3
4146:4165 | -1.0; 30.9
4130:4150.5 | -1.8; 32.2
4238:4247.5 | -1.3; 32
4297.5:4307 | 0.1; 27.3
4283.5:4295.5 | -1.0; 30.1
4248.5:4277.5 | -4.7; 32.6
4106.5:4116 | 1.5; 25.3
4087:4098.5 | 1.3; 26.8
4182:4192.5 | -1.7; 33.7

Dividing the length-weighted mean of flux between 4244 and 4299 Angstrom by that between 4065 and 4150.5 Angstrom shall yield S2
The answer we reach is 1.12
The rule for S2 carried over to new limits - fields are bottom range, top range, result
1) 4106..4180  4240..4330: 1.01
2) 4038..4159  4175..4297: 1.10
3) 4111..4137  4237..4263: 1.12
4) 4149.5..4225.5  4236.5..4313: 0.95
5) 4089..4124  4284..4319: 1.16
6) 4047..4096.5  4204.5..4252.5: 1.07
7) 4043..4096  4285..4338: 0.95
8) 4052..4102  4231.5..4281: 1.12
